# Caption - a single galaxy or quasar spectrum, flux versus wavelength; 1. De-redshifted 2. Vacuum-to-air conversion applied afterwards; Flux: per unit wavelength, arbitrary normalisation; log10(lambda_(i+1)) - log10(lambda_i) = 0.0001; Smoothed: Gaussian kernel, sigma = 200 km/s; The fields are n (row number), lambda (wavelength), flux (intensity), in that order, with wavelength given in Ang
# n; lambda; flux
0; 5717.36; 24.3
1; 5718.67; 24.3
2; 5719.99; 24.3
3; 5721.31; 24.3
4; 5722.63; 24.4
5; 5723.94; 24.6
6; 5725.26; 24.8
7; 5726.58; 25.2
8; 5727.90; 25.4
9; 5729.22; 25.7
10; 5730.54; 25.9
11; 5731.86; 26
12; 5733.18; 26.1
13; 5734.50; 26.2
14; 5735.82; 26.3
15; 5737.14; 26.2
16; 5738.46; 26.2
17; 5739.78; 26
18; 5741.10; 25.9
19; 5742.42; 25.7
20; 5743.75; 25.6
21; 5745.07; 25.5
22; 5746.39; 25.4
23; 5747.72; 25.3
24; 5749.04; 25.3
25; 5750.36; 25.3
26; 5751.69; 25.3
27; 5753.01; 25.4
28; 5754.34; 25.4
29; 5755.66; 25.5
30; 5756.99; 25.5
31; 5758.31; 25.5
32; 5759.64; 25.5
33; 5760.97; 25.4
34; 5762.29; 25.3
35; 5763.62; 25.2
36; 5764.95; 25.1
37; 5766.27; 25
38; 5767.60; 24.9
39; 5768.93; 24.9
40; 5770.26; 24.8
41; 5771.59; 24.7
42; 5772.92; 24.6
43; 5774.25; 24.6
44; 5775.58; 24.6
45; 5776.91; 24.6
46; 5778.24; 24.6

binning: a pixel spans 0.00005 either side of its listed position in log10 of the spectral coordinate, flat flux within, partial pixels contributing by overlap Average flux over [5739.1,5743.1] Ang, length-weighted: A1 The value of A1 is 25.9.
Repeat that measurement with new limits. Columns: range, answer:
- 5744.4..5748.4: 25.4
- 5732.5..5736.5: 26.2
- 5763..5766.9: 25.1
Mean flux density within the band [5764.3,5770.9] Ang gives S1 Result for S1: 24.9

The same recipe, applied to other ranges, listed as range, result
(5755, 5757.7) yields 25.5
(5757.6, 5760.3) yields 25.5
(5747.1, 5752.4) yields 25.3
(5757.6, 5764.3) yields 25.4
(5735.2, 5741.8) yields 26.1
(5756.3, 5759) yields 25.5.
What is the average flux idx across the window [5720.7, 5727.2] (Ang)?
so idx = 24.7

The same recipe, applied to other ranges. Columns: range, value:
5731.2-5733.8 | 26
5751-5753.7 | 25.3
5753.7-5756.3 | 25.5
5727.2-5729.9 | 25.5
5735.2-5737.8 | 26.3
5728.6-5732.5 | 25.9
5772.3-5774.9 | 24.6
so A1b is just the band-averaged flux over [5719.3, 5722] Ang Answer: 24.2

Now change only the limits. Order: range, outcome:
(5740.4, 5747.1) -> 25.6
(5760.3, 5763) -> 25.3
